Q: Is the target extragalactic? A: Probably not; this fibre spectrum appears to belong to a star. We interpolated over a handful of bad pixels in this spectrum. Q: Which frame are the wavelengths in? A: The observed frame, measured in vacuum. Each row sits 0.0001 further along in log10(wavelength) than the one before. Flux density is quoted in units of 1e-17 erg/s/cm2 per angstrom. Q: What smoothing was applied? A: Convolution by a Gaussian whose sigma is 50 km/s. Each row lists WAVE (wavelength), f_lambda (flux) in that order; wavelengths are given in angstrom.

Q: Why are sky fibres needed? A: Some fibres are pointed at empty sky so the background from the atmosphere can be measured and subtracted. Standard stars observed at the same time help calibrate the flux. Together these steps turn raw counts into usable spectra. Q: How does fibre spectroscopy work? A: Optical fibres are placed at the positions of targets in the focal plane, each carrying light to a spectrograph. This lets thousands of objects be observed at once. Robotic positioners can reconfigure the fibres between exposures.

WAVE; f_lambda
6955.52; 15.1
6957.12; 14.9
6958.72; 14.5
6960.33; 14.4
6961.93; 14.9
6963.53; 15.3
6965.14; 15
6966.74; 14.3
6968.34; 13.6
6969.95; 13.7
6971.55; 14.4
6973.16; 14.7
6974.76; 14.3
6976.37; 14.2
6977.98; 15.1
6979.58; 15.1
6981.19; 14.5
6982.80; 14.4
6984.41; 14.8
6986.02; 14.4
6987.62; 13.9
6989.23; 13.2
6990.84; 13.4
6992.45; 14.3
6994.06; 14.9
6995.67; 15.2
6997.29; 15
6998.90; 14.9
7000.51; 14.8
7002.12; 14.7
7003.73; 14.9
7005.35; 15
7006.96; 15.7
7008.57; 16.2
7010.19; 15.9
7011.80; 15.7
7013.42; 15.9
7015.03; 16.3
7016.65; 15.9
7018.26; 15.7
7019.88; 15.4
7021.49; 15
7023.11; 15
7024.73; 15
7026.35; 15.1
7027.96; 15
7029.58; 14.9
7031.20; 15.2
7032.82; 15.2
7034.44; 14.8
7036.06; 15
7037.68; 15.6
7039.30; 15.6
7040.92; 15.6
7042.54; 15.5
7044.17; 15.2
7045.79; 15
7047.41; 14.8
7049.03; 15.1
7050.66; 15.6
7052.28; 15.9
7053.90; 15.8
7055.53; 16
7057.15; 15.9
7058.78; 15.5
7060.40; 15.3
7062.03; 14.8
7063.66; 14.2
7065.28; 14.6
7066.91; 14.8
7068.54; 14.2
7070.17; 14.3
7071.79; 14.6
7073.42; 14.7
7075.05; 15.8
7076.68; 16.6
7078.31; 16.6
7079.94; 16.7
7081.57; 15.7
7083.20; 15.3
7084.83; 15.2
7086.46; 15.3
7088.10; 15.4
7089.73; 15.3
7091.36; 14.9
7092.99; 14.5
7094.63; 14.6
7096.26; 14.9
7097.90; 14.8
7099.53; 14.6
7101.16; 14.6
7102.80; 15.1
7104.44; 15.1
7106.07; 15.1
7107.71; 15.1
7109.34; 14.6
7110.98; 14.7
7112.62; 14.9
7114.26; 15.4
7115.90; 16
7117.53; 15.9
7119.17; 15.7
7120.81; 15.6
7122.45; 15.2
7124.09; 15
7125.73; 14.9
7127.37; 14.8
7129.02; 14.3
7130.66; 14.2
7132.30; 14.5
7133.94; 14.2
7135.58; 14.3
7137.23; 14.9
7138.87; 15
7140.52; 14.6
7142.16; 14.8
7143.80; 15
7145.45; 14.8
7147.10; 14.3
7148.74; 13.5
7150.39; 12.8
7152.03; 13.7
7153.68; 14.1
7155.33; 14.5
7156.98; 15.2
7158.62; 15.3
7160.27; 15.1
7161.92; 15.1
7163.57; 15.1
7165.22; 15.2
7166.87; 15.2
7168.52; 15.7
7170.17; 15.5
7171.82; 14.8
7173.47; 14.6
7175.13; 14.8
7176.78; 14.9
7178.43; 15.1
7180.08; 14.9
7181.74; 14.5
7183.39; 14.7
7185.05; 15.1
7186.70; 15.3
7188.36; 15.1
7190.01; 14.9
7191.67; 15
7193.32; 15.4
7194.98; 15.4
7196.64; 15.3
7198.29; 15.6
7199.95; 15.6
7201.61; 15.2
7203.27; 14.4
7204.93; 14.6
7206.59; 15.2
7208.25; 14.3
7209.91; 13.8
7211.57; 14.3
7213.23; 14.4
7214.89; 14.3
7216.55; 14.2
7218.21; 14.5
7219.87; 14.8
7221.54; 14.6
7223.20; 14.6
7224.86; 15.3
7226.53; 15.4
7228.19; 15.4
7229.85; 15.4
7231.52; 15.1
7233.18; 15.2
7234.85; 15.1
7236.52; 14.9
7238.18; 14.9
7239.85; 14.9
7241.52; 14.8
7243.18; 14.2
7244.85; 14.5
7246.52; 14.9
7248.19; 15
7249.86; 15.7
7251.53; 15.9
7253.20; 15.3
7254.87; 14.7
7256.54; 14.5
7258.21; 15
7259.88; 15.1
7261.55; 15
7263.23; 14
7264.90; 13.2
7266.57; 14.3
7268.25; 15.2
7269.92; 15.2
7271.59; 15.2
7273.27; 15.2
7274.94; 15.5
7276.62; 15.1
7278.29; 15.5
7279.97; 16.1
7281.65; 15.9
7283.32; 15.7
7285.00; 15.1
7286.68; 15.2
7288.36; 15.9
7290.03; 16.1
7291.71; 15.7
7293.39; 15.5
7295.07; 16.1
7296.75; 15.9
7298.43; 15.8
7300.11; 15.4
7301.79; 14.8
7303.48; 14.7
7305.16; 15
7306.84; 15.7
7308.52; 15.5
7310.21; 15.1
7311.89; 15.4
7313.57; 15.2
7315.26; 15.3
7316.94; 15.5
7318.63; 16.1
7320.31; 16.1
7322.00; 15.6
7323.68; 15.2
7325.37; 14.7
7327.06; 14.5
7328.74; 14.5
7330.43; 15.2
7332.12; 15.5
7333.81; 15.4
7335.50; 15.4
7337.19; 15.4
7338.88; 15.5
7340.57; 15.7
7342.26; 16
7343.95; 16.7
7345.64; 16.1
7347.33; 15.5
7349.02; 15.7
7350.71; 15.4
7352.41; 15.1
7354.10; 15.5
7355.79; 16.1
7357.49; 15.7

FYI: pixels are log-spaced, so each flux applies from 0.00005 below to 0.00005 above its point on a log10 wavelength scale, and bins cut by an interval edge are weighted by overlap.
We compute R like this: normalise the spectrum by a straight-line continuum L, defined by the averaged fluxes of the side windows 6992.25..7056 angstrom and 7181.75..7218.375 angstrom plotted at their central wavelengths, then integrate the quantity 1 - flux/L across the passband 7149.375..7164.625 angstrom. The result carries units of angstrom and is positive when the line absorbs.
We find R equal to 0.4 angstrom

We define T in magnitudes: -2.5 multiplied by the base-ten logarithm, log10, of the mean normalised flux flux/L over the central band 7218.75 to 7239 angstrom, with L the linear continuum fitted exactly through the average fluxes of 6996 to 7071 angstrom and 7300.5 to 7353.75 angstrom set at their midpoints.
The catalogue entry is 0.021 mag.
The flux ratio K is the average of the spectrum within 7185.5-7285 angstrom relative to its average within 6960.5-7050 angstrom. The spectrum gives 1.00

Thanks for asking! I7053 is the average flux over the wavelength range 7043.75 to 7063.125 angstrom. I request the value 15.4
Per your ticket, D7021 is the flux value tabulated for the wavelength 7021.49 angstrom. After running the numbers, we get 15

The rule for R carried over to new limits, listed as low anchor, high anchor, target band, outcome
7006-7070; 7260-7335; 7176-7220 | 1.31 angstrom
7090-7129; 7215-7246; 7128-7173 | 0.96 angstrom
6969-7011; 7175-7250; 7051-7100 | -1.58 angstrom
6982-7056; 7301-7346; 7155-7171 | 0.05 angstrom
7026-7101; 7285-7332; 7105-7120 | -0.01 angstrom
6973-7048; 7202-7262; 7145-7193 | 0.32 angstrom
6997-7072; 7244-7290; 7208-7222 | 0.74 angstrom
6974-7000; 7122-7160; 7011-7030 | -1.22 angstrom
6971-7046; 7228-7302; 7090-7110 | 0.31 angstrom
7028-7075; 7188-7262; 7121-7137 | 0.42 angstrom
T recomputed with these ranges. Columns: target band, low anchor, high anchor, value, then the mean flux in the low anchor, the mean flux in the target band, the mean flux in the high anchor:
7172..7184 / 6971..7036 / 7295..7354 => 0.03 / 15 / 14.8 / 15.4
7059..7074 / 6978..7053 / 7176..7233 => 0.03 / 15.1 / 14.6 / 14.9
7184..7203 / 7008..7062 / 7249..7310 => 0.01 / 15.4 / 15.2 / 15.3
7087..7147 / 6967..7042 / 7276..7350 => 0.02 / 14.9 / 14.9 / 15.5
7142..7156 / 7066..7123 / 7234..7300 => 0.08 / 15.2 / 14.1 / 15.2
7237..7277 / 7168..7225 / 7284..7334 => 0.02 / 14.9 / 14.9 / 15.4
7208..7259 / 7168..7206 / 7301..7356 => 0.02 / 15.1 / 14.8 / 15.4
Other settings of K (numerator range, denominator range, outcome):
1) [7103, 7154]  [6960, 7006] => 1.02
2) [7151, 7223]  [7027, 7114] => 0.98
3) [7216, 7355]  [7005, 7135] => 1.00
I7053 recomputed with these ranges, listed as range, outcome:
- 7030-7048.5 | 15.2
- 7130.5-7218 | 14.8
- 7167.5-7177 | 15.1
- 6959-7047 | 14.9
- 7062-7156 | 14.9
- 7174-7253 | 14.9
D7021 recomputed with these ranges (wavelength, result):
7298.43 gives 15.8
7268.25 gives 15.2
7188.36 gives 15.1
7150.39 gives 12.8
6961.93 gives 14.9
